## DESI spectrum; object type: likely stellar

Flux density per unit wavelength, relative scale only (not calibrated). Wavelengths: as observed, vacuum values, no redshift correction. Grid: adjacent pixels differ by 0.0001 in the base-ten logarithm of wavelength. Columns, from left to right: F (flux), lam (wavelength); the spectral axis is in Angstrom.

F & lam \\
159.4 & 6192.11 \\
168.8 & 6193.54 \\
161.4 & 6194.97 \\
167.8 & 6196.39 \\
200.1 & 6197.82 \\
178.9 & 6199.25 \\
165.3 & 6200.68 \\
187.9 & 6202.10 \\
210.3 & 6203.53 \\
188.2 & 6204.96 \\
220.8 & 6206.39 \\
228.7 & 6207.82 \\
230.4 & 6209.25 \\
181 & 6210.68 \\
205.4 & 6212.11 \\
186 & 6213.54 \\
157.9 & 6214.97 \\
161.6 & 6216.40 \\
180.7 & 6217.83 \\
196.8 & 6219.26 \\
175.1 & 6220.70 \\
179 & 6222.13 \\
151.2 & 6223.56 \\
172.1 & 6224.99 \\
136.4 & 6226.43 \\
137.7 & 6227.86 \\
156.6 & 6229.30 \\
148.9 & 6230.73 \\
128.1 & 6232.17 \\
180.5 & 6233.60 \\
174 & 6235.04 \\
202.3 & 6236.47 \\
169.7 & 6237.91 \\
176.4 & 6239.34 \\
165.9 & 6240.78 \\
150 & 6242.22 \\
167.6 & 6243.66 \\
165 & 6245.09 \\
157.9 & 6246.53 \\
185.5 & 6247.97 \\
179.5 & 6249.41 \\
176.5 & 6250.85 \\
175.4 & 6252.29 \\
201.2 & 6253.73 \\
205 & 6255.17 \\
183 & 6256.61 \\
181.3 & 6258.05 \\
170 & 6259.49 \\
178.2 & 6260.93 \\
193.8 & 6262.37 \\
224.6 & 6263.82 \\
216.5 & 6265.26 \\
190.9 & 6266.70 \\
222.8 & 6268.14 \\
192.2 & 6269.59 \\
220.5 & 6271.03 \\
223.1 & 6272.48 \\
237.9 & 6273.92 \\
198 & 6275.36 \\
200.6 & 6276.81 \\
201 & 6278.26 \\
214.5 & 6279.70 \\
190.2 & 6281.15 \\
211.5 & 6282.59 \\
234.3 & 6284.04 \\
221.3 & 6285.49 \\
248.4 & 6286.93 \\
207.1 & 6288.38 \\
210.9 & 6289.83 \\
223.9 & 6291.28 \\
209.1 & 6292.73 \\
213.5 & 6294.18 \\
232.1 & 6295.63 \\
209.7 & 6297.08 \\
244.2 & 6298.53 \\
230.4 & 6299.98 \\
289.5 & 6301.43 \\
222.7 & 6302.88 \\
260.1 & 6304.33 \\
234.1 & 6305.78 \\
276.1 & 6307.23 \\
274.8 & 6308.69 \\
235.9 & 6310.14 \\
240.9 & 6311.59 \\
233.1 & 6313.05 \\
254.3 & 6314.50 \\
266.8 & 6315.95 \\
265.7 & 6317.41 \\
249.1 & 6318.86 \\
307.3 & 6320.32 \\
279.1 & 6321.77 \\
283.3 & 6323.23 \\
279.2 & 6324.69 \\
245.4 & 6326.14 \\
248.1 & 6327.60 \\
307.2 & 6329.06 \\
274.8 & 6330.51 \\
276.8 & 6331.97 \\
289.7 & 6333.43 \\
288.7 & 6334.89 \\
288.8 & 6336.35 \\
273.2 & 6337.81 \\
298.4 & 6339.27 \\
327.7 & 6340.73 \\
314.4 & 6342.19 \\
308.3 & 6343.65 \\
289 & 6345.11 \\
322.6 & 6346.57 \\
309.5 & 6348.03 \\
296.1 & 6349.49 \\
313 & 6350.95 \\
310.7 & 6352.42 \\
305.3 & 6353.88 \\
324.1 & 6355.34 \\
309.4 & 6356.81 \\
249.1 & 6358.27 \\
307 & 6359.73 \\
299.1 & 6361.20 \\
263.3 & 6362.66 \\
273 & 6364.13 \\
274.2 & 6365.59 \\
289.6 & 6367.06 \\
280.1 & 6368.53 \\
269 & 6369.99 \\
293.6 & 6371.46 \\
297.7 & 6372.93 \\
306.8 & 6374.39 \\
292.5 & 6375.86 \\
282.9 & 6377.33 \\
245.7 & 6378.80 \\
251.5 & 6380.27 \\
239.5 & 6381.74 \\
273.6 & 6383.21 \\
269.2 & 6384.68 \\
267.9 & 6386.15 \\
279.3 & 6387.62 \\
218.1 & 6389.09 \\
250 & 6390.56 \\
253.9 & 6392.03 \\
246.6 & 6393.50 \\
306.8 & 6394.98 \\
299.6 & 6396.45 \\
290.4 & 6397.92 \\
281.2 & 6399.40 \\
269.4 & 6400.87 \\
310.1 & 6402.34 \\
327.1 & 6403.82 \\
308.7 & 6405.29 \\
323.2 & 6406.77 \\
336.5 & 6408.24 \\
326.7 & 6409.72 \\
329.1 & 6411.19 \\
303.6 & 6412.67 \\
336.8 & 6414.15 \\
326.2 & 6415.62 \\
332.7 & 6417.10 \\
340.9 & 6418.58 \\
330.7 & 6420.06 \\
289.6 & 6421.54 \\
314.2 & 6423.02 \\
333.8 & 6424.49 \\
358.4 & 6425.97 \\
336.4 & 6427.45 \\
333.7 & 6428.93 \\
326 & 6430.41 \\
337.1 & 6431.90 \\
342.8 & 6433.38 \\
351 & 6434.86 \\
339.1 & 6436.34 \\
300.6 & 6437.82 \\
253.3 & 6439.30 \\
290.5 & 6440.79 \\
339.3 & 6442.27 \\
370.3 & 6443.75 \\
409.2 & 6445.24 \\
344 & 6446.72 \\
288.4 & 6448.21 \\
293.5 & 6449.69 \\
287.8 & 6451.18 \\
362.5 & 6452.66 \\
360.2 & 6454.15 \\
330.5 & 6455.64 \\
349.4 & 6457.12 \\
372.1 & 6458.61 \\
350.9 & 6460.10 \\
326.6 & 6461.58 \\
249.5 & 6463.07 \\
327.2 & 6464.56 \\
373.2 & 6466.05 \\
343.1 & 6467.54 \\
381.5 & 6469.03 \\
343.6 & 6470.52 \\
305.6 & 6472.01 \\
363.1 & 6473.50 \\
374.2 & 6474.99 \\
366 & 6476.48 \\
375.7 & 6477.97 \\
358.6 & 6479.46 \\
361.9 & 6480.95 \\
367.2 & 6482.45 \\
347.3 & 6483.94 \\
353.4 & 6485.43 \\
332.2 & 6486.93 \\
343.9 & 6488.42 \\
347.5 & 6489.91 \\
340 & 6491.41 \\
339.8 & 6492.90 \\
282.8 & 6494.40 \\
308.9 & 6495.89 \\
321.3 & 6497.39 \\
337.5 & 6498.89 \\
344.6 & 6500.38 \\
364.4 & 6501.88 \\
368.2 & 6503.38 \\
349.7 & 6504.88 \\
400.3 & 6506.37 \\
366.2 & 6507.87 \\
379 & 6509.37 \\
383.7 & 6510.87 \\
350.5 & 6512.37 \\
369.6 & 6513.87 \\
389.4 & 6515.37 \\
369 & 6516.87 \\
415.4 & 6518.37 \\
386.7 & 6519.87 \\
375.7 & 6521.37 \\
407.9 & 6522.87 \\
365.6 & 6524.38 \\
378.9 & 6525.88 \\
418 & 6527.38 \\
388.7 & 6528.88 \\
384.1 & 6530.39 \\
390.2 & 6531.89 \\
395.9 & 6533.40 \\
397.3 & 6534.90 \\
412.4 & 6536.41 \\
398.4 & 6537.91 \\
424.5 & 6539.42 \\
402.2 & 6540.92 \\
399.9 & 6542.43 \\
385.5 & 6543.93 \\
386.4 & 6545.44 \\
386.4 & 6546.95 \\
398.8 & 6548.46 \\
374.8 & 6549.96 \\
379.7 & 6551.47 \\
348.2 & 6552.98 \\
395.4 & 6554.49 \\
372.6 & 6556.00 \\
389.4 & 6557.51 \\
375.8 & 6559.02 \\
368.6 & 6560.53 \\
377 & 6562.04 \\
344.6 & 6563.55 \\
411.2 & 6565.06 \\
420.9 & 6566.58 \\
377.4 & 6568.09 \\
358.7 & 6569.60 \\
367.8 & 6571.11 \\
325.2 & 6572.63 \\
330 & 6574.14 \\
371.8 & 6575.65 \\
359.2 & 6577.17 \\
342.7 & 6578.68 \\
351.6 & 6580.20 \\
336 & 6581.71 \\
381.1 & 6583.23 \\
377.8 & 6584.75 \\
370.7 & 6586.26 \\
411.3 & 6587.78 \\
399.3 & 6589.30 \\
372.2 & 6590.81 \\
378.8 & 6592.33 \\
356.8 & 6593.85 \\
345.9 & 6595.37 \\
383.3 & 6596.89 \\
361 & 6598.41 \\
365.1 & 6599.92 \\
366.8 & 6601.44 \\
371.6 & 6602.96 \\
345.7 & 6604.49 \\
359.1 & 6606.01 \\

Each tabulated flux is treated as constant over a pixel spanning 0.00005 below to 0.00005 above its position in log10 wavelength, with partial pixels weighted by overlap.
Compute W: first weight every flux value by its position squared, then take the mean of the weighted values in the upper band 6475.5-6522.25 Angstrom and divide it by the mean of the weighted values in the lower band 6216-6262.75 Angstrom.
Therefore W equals 2.27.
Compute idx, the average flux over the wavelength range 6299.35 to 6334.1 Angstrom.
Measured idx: 264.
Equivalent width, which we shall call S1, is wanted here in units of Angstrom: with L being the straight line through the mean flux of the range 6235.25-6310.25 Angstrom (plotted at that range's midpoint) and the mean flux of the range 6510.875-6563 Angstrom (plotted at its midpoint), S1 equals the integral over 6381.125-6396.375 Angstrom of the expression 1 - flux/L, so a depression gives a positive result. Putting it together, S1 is 1.3 Angstrom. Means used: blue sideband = 207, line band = 262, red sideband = 387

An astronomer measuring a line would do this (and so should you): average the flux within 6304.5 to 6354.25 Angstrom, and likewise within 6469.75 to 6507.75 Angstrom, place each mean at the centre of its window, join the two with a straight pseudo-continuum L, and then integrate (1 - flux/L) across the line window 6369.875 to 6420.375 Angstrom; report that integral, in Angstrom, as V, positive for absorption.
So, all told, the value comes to 2.80 Angstrom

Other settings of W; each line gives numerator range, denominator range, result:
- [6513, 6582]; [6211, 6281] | 2.29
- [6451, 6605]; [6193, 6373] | 1.73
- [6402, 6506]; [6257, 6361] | 1.39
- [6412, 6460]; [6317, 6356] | 1.17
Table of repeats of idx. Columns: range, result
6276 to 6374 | 265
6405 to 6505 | 336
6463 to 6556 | 368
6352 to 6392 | 278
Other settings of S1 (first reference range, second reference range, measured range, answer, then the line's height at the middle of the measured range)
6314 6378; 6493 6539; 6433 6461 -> 0.5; 339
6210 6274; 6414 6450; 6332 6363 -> -4.3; 263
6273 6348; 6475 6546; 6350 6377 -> -0.7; 285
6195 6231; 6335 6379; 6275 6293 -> 1.7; 236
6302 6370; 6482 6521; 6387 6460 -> 0.8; 321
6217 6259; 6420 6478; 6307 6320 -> -1.5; 230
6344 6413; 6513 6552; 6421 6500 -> 1.5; 343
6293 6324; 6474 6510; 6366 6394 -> 2.1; 291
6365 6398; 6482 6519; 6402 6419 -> -1.9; 293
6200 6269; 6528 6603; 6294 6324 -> -3.7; 225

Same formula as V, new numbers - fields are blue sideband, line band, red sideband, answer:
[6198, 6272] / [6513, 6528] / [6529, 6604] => -1.59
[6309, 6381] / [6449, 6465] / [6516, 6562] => 0.74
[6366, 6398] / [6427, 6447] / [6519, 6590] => -1.72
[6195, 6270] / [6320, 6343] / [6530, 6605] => -4.56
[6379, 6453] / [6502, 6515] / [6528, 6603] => -0.75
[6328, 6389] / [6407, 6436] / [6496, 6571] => -0.88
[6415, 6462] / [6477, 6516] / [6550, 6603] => -0.59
